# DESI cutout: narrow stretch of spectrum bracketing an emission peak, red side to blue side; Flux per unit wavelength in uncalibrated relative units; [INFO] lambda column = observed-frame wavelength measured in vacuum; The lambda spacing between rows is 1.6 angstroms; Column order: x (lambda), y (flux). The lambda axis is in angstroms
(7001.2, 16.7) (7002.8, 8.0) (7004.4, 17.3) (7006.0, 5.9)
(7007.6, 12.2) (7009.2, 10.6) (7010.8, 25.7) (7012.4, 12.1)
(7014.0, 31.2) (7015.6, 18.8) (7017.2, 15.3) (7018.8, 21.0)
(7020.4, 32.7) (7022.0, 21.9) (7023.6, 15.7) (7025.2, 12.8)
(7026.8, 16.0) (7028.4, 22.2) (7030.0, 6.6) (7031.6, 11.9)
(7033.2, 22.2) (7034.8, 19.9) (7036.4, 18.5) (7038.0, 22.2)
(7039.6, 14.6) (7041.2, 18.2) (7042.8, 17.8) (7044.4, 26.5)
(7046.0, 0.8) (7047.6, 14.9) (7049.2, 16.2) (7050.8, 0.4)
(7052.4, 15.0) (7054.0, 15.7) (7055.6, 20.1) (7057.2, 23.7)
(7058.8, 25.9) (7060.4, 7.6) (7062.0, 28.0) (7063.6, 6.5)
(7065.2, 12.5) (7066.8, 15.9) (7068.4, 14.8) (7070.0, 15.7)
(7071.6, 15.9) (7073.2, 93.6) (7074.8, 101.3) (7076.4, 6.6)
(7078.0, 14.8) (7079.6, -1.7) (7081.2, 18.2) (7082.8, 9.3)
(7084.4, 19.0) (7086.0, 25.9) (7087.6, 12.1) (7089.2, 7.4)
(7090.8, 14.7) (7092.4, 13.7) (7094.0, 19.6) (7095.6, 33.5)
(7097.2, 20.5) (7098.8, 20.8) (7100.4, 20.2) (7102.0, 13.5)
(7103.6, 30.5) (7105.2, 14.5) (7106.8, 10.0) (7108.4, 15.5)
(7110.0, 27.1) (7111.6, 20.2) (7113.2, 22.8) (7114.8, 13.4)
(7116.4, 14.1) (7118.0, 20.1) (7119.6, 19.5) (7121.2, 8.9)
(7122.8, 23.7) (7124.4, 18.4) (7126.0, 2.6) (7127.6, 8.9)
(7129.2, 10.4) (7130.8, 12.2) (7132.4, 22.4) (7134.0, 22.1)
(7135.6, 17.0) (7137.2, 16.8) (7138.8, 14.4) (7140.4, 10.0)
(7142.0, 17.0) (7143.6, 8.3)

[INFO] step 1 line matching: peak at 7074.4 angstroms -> H-alpha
